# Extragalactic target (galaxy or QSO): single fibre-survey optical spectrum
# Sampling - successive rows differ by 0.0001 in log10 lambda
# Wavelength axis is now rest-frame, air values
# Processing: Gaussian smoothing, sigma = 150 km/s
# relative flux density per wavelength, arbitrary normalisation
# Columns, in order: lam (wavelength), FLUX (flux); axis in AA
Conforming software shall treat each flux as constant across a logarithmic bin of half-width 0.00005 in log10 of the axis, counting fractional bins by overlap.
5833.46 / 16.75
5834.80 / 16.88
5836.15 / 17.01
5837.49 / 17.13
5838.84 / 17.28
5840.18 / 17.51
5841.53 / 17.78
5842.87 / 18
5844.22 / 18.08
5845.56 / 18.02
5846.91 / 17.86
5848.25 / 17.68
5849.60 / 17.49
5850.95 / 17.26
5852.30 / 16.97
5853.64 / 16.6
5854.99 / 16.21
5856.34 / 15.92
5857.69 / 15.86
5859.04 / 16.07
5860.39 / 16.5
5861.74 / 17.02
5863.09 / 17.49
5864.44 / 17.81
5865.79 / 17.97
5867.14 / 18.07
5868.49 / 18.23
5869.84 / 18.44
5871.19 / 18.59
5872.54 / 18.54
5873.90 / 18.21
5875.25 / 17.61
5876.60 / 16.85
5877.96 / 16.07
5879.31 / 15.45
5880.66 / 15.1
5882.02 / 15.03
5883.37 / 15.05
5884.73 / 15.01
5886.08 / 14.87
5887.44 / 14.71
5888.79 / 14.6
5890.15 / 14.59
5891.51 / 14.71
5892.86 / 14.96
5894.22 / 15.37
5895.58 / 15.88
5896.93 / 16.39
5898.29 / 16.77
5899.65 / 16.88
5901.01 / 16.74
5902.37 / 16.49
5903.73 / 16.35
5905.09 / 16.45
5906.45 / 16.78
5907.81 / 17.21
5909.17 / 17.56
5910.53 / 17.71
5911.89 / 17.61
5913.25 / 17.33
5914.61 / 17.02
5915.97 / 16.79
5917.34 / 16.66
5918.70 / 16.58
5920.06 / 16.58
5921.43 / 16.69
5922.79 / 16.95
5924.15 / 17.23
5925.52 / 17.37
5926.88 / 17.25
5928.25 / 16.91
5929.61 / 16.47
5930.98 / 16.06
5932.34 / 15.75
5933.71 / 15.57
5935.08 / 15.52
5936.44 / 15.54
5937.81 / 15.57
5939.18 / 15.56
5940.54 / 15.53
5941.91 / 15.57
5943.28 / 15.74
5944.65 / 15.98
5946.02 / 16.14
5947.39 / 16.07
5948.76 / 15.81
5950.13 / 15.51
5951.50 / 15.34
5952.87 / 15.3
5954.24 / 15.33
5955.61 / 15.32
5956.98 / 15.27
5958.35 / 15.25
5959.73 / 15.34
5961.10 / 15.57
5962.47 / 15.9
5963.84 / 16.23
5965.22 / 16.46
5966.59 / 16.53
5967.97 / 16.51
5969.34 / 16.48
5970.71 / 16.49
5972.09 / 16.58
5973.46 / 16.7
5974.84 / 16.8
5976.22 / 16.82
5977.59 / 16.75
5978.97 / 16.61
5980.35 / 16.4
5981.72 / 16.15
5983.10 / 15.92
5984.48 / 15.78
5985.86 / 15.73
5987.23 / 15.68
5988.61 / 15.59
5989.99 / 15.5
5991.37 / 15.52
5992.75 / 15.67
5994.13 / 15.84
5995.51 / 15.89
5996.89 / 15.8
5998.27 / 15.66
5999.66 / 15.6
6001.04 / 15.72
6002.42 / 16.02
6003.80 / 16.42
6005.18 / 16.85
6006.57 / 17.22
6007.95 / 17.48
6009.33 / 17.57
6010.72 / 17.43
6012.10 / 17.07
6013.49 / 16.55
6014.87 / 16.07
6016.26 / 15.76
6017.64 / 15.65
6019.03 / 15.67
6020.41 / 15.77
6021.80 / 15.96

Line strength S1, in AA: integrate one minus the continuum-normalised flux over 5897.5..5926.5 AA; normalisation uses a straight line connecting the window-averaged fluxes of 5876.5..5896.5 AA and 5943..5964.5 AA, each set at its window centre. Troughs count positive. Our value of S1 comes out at -3.0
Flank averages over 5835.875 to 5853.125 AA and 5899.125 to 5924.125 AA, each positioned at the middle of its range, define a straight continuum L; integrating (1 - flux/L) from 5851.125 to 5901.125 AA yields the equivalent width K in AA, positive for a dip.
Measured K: 2.5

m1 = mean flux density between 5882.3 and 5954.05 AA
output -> 16.1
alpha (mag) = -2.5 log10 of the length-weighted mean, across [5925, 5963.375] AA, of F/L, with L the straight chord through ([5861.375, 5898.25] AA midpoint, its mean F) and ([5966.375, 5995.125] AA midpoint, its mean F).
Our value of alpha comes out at 0.031 mag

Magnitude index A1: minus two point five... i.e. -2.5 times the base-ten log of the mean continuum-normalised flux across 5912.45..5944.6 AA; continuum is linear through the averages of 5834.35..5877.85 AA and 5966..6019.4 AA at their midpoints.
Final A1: 0.03 mag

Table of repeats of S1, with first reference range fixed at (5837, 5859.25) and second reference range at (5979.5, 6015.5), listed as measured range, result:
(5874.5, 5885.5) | 0.8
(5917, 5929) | -0.2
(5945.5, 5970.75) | 1.0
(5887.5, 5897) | 1.0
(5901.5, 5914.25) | -0.2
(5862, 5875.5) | -0.8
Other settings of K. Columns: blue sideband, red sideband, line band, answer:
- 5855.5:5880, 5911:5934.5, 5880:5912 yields 2.0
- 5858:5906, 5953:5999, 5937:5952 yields 0.4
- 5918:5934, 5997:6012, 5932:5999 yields 2.9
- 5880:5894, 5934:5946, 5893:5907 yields -1.2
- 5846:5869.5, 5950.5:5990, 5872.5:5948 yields 1.7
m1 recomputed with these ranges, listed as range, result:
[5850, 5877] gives 17.3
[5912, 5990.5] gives 16.2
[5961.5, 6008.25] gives 16.2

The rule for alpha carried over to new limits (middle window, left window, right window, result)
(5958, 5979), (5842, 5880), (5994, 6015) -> 0.02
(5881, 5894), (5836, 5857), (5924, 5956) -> 0.13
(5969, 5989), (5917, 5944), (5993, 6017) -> 0.00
